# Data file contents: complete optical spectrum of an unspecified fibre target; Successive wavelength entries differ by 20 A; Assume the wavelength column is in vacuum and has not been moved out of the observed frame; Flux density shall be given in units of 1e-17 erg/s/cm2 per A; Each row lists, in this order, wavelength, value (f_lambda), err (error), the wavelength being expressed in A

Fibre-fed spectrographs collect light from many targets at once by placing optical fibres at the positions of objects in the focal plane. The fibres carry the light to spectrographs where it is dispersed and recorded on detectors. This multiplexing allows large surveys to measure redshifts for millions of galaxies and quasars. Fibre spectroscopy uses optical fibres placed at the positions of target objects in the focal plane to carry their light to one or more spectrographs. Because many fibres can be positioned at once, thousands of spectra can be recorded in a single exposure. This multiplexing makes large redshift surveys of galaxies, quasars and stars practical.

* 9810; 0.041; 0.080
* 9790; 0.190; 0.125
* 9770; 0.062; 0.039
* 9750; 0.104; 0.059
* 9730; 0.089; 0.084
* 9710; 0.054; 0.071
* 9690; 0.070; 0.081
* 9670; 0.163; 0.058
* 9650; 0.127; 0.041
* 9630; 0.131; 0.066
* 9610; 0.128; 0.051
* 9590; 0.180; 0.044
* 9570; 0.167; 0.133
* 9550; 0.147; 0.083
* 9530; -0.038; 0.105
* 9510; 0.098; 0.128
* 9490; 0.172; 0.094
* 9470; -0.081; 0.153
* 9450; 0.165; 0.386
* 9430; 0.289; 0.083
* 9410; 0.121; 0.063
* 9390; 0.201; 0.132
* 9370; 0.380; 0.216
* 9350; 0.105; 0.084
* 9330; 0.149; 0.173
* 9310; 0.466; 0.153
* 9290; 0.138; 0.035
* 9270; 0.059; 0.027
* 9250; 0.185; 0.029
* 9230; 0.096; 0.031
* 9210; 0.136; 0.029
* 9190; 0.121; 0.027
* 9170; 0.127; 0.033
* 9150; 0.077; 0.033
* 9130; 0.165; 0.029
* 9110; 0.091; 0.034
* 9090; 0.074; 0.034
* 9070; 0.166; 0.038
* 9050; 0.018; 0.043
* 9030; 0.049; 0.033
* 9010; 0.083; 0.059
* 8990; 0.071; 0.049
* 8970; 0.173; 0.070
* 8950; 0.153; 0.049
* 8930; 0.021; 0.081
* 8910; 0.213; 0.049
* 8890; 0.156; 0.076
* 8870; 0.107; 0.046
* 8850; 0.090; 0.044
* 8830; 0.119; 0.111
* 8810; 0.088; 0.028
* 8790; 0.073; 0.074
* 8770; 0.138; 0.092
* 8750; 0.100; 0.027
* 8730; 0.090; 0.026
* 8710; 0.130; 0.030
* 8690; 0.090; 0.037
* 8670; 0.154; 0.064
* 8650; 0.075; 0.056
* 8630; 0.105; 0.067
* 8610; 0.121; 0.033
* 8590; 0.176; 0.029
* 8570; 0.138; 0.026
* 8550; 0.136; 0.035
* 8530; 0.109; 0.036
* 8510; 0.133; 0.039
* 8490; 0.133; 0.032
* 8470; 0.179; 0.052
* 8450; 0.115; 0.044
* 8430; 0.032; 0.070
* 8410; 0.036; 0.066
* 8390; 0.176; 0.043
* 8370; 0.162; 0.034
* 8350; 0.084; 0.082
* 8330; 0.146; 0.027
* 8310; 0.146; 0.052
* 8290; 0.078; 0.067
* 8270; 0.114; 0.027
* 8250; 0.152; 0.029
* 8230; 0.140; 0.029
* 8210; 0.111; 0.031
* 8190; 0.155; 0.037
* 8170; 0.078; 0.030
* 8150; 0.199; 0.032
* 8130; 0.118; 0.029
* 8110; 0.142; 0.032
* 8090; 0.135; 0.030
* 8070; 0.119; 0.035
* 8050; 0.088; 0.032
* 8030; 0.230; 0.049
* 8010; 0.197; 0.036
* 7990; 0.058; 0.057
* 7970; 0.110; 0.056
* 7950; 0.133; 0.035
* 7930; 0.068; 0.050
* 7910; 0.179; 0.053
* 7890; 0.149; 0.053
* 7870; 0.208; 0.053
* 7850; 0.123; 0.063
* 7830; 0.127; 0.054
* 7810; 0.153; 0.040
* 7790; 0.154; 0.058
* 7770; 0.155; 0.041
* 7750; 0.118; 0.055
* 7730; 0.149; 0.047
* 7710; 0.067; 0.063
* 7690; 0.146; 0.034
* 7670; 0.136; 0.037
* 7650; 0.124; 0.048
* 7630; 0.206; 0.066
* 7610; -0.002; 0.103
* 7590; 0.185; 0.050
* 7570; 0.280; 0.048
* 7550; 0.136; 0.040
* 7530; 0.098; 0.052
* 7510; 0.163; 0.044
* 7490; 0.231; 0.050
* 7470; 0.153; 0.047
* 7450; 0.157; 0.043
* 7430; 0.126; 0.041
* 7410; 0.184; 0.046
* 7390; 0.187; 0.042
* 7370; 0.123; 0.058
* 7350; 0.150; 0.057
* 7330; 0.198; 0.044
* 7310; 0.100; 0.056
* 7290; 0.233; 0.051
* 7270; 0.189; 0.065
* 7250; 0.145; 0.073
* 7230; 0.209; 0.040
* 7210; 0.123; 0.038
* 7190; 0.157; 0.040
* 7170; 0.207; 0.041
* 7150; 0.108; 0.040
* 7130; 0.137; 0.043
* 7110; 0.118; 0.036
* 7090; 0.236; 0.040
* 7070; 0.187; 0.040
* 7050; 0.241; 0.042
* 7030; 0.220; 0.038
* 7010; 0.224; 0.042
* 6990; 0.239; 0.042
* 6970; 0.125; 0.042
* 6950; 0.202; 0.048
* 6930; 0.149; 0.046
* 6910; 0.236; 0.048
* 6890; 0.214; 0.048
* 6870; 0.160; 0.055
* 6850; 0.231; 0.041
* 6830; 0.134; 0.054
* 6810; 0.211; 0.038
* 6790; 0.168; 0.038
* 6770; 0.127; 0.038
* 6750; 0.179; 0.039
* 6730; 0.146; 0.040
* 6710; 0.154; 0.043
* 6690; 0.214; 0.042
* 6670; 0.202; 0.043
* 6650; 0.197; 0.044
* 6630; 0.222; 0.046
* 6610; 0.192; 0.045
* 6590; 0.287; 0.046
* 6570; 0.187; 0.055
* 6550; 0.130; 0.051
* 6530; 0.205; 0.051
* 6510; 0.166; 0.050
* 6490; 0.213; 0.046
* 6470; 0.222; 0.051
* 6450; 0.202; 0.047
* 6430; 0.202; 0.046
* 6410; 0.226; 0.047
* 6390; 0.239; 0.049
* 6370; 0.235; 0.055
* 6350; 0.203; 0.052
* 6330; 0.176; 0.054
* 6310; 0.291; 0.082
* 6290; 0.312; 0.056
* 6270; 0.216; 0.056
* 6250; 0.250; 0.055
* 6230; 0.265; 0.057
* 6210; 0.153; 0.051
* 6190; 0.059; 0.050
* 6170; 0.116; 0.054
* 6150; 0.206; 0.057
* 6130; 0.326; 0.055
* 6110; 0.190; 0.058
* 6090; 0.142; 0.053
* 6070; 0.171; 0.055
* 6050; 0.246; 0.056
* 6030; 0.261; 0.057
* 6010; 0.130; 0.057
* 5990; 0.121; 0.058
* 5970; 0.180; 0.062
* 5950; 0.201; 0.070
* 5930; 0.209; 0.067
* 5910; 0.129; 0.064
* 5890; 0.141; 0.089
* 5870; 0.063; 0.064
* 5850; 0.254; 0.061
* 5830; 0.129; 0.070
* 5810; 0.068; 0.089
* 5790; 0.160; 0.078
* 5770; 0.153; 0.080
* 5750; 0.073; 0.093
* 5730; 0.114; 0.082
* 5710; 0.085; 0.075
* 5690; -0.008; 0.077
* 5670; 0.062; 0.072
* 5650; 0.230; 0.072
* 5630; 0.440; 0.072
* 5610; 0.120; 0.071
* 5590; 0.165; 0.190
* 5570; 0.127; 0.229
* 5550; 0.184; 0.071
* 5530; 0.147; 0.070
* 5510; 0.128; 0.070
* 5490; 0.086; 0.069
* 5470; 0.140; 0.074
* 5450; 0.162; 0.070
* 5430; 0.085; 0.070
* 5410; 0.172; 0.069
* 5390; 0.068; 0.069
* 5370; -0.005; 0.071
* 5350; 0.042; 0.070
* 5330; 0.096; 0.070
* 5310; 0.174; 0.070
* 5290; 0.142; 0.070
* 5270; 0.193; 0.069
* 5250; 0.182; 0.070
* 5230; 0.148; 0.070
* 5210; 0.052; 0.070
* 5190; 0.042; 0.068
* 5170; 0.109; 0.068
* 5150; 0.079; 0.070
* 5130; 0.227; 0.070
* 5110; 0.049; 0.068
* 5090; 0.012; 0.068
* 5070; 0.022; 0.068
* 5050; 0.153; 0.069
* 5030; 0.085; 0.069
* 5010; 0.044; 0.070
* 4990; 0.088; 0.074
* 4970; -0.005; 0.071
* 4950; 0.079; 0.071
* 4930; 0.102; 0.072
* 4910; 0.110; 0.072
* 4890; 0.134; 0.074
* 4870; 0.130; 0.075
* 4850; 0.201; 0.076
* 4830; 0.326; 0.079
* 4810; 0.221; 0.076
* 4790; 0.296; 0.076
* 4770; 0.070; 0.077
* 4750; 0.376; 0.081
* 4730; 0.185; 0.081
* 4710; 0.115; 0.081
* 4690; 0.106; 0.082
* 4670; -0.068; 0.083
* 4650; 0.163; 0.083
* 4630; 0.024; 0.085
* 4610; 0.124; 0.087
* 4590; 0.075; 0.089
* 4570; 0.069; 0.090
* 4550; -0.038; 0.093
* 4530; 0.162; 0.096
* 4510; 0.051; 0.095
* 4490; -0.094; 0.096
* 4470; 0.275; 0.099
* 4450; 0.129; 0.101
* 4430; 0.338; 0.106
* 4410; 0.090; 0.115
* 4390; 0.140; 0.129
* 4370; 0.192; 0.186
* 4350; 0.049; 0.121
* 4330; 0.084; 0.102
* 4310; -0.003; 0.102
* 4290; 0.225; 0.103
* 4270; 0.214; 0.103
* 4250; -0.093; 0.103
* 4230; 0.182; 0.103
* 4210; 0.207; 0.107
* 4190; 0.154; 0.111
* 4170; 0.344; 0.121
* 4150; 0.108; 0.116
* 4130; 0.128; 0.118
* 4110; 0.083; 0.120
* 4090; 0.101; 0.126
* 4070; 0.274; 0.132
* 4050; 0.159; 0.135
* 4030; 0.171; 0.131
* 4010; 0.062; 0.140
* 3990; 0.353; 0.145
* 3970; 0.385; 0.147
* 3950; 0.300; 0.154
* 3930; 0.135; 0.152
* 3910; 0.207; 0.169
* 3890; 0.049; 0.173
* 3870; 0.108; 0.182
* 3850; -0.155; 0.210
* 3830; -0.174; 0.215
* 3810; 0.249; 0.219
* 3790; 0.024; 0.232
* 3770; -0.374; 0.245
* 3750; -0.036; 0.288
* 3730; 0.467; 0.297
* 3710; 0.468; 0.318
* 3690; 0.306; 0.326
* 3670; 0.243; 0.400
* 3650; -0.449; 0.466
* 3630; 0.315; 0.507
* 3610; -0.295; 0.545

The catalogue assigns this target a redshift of 0.51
